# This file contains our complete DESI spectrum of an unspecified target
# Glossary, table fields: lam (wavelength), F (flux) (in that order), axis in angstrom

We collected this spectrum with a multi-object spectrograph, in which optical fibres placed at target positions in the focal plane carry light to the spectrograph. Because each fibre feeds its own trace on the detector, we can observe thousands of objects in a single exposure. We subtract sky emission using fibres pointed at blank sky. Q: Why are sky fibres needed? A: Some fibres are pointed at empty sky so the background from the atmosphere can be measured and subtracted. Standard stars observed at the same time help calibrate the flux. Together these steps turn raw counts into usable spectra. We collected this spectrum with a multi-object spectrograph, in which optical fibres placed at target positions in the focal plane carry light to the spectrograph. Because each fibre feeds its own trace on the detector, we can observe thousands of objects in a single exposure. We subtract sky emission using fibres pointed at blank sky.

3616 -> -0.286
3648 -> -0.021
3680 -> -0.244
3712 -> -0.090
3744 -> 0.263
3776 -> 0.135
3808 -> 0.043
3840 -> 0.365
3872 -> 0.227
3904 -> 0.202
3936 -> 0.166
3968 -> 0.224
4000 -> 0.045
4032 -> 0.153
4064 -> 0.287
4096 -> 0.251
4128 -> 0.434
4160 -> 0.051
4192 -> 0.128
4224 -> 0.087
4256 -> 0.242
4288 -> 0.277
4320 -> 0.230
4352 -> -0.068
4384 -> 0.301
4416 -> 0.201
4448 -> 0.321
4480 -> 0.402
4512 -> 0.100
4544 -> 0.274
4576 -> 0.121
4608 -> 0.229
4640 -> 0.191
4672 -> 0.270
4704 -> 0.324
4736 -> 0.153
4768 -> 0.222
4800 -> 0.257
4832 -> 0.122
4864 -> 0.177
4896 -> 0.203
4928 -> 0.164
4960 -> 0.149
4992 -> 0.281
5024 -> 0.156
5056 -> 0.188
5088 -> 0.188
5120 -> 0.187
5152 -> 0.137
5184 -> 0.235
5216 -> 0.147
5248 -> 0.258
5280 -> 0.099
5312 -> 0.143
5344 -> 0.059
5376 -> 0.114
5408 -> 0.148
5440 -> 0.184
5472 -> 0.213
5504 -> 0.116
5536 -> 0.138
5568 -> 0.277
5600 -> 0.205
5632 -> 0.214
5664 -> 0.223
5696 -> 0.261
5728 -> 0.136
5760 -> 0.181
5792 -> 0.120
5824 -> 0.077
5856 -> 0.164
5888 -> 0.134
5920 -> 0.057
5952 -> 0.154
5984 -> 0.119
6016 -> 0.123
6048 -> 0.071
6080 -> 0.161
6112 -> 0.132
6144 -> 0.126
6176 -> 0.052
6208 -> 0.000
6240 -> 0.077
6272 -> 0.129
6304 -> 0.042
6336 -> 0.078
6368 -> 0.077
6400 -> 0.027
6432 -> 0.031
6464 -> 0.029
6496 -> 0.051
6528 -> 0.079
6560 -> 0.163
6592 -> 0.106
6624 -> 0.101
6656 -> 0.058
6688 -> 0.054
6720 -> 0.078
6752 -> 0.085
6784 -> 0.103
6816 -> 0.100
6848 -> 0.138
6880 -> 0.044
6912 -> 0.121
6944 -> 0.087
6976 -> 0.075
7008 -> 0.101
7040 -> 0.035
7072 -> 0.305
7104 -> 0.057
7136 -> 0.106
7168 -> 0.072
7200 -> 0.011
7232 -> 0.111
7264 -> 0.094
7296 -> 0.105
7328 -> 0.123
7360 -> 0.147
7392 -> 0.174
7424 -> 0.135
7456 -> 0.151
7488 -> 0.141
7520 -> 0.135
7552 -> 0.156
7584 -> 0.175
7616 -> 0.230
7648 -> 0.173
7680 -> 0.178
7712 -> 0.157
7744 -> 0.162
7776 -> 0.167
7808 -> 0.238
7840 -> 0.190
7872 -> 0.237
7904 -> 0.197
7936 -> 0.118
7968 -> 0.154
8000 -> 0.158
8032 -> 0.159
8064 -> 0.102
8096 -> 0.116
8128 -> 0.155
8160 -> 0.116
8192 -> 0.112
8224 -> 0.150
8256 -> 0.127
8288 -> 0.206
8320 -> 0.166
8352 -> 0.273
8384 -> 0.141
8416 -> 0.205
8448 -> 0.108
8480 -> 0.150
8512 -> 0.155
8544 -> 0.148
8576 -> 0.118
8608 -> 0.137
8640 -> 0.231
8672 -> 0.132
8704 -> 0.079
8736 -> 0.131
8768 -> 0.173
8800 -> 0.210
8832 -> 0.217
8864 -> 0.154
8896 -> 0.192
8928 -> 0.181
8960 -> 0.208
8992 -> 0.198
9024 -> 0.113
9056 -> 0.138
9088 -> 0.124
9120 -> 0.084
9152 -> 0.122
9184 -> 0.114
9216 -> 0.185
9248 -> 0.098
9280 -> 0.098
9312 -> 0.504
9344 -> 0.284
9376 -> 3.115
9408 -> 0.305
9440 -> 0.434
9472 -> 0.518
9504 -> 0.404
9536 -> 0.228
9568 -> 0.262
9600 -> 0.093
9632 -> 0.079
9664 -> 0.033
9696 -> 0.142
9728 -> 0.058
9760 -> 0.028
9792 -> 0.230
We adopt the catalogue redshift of 0.898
